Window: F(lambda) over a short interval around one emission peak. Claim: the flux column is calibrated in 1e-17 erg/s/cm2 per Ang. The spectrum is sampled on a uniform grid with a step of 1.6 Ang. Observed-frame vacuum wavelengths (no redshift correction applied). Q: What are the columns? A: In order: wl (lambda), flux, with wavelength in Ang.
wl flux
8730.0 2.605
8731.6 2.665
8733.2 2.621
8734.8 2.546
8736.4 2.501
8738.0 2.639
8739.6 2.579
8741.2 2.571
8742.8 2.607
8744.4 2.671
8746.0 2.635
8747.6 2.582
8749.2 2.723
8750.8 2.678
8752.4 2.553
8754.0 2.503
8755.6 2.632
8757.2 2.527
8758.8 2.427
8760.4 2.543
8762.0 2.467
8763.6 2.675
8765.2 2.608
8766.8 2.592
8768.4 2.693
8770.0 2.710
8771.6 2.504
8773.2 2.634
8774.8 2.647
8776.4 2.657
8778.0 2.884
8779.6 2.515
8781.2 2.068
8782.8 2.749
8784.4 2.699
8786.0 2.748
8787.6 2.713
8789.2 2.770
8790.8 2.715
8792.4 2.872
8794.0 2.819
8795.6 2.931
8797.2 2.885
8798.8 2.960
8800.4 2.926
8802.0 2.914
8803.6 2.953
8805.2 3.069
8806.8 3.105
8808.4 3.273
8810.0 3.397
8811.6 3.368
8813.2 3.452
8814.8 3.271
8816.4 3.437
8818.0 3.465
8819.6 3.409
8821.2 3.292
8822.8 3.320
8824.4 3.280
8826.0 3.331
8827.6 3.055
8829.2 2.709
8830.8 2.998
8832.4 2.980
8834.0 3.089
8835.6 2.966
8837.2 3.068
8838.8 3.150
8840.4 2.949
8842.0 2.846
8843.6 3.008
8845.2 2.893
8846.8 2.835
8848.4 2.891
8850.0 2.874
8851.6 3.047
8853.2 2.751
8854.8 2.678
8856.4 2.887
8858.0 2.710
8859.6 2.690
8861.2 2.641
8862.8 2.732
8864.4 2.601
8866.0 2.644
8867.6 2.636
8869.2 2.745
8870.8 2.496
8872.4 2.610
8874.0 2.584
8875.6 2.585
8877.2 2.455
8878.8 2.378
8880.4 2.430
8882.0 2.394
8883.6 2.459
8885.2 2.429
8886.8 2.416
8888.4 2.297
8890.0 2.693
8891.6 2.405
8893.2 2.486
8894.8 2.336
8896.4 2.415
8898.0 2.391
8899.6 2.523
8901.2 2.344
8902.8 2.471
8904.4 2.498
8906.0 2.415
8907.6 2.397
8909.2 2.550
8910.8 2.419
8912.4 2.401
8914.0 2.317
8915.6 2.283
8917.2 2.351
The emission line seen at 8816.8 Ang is C III] 1909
